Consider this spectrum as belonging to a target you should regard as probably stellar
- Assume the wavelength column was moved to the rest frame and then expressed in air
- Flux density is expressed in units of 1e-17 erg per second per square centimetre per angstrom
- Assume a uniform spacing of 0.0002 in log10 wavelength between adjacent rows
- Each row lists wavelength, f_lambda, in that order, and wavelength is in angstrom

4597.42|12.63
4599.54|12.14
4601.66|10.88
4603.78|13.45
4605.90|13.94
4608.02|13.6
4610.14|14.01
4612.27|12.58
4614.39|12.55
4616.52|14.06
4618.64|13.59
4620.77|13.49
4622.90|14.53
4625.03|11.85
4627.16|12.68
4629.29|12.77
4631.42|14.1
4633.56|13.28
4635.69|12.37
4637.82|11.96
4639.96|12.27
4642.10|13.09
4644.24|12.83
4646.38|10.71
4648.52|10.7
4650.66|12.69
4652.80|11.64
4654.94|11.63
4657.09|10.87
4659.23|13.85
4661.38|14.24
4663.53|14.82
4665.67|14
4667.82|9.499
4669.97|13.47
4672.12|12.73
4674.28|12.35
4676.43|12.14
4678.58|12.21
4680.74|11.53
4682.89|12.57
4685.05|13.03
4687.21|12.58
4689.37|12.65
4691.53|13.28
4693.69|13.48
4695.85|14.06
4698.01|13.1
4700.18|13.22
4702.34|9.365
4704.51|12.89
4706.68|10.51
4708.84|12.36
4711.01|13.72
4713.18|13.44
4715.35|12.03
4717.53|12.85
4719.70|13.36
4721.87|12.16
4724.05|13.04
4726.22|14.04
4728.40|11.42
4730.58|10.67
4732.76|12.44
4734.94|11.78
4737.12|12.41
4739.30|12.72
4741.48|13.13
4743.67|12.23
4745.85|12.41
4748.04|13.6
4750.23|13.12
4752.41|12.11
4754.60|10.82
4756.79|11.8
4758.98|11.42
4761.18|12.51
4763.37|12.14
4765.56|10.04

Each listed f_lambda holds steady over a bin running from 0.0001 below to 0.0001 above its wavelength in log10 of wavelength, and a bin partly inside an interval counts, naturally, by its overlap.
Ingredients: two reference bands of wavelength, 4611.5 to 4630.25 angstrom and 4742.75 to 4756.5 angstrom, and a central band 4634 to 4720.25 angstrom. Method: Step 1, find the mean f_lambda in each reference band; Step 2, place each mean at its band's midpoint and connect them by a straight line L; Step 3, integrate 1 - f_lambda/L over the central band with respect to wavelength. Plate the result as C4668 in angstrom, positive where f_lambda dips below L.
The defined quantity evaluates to 1.9 angstrom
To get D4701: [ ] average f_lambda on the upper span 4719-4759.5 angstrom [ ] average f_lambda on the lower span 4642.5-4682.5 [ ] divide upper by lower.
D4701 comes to 1.0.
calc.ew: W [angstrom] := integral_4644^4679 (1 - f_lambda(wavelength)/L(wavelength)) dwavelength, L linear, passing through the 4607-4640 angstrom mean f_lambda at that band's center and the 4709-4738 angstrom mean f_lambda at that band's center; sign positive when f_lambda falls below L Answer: 1.5 angstrom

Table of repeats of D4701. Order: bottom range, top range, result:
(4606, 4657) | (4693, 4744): 0.98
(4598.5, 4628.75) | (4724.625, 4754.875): 0.95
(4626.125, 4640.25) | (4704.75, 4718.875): 0.98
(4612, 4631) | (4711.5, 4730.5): 0.96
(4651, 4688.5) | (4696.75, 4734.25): 0.99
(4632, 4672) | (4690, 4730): 1.02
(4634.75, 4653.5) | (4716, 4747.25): 1.04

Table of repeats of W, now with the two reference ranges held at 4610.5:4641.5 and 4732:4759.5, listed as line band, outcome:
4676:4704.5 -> 0.2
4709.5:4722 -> -0.5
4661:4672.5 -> -0.3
